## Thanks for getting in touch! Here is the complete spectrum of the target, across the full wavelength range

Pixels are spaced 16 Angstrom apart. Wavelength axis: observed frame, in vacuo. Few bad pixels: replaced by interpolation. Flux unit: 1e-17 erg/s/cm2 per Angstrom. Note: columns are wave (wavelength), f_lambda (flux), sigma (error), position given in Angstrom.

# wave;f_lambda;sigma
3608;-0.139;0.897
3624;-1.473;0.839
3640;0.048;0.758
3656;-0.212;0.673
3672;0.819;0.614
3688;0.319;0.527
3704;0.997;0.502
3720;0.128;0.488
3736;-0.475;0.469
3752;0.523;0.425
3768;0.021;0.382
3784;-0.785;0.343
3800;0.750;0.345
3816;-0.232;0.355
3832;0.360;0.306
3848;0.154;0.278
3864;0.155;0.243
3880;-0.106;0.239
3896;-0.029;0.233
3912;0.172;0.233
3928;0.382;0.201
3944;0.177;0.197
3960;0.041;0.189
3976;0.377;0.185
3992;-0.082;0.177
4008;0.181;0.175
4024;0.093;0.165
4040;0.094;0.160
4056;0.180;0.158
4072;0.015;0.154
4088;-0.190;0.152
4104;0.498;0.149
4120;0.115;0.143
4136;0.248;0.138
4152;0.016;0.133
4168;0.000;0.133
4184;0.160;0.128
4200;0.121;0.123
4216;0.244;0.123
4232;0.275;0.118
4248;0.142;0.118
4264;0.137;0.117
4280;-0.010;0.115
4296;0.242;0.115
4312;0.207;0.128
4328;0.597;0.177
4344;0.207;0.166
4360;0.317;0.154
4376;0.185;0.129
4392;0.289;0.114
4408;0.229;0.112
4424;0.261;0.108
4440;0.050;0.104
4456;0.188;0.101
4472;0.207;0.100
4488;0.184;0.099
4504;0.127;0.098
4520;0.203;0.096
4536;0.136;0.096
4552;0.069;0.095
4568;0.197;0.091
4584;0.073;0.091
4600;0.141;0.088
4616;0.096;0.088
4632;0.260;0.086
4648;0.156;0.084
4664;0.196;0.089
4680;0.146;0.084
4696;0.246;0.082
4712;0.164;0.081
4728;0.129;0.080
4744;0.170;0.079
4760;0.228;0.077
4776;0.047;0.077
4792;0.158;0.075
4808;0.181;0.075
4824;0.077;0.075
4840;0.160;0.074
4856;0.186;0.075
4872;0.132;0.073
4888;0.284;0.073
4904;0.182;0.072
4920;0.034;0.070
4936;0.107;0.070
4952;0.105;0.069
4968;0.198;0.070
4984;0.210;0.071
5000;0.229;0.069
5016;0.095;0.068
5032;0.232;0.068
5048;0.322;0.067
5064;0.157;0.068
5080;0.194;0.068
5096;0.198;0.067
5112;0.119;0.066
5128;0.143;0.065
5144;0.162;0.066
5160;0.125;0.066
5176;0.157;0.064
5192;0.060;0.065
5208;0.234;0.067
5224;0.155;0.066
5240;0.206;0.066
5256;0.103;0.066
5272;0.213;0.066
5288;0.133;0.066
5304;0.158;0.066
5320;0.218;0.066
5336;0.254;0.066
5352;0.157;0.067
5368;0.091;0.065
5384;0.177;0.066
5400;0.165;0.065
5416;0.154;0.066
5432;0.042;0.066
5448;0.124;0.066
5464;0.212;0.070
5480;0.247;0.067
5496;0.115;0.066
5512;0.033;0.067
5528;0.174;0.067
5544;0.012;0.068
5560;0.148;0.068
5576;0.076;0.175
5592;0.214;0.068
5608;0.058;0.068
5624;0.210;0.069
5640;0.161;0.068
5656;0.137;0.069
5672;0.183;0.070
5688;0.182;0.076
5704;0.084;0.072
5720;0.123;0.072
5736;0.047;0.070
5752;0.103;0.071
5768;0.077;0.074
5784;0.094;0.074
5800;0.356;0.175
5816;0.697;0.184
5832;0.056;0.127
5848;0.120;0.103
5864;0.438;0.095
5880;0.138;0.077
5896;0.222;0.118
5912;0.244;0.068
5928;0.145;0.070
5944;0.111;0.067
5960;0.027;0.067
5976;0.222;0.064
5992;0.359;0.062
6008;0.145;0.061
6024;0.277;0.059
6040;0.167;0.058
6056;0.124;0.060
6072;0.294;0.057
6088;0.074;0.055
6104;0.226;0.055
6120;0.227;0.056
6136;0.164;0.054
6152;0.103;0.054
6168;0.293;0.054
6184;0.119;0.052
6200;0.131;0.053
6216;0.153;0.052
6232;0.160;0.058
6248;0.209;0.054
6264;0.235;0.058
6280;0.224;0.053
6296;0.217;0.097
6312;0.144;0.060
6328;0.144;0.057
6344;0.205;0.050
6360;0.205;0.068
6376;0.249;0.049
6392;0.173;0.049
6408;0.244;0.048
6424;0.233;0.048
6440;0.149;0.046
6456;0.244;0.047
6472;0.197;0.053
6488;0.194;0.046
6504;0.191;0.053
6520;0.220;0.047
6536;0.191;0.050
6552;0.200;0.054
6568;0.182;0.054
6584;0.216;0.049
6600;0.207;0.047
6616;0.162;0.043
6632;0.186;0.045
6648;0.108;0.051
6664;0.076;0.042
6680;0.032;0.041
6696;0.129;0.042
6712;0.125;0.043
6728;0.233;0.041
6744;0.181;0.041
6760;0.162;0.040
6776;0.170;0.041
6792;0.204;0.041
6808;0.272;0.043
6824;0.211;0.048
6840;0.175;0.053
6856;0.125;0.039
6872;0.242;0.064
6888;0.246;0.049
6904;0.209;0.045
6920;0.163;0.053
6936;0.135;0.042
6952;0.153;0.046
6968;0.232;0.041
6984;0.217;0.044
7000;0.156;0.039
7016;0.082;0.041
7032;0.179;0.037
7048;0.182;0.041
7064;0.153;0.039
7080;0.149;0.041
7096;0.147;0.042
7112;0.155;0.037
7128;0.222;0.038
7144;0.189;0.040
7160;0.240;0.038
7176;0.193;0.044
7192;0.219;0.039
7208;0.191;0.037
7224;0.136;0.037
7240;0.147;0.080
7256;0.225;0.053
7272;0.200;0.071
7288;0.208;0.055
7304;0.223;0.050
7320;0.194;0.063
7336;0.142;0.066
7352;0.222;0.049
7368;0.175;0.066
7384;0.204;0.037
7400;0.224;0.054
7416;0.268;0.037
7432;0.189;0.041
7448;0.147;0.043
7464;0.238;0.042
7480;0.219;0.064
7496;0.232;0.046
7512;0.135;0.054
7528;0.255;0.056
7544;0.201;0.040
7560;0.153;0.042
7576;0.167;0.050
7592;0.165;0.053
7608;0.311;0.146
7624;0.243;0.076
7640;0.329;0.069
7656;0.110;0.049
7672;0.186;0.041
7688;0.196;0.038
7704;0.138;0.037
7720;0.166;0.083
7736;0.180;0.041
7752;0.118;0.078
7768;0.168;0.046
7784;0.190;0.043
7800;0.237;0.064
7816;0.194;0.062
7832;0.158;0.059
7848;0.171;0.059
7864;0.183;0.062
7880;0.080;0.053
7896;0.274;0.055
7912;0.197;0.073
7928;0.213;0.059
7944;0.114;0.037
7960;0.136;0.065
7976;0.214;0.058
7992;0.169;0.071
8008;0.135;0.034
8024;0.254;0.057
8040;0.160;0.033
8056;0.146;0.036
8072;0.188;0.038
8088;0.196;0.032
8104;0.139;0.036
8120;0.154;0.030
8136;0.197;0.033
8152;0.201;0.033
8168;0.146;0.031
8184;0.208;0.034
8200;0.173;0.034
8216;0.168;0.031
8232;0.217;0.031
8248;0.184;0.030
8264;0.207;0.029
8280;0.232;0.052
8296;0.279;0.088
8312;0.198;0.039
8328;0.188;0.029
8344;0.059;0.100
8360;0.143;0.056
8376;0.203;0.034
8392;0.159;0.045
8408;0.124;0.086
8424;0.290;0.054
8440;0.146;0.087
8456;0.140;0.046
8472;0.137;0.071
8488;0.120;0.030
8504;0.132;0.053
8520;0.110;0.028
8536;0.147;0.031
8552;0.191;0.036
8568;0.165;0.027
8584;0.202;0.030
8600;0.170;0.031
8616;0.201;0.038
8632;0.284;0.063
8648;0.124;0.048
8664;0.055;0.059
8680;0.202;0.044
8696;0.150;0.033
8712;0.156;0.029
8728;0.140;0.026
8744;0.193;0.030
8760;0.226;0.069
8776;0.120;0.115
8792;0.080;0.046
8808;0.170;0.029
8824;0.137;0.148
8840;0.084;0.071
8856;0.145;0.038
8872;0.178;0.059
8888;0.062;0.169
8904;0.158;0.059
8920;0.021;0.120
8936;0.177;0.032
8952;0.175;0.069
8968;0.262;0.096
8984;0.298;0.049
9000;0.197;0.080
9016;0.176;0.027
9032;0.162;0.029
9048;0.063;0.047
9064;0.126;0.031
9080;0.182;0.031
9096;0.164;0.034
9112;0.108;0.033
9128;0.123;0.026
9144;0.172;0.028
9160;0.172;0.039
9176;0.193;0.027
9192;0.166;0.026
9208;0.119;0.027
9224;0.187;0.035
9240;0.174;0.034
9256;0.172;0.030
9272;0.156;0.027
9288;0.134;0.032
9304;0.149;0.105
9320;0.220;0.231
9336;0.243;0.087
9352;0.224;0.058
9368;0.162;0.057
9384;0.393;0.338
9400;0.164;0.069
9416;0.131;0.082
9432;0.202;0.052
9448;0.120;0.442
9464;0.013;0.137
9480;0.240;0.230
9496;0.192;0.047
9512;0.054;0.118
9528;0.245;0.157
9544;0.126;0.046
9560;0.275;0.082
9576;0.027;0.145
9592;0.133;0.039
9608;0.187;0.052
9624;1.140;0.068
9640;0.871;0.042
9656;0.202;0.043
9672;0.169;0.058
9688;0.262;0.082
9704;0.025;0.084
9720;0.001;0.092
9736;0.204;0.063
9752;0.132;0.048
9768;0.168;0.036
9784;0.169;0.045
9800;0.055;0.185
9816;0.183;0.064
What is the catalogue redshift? 1.583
